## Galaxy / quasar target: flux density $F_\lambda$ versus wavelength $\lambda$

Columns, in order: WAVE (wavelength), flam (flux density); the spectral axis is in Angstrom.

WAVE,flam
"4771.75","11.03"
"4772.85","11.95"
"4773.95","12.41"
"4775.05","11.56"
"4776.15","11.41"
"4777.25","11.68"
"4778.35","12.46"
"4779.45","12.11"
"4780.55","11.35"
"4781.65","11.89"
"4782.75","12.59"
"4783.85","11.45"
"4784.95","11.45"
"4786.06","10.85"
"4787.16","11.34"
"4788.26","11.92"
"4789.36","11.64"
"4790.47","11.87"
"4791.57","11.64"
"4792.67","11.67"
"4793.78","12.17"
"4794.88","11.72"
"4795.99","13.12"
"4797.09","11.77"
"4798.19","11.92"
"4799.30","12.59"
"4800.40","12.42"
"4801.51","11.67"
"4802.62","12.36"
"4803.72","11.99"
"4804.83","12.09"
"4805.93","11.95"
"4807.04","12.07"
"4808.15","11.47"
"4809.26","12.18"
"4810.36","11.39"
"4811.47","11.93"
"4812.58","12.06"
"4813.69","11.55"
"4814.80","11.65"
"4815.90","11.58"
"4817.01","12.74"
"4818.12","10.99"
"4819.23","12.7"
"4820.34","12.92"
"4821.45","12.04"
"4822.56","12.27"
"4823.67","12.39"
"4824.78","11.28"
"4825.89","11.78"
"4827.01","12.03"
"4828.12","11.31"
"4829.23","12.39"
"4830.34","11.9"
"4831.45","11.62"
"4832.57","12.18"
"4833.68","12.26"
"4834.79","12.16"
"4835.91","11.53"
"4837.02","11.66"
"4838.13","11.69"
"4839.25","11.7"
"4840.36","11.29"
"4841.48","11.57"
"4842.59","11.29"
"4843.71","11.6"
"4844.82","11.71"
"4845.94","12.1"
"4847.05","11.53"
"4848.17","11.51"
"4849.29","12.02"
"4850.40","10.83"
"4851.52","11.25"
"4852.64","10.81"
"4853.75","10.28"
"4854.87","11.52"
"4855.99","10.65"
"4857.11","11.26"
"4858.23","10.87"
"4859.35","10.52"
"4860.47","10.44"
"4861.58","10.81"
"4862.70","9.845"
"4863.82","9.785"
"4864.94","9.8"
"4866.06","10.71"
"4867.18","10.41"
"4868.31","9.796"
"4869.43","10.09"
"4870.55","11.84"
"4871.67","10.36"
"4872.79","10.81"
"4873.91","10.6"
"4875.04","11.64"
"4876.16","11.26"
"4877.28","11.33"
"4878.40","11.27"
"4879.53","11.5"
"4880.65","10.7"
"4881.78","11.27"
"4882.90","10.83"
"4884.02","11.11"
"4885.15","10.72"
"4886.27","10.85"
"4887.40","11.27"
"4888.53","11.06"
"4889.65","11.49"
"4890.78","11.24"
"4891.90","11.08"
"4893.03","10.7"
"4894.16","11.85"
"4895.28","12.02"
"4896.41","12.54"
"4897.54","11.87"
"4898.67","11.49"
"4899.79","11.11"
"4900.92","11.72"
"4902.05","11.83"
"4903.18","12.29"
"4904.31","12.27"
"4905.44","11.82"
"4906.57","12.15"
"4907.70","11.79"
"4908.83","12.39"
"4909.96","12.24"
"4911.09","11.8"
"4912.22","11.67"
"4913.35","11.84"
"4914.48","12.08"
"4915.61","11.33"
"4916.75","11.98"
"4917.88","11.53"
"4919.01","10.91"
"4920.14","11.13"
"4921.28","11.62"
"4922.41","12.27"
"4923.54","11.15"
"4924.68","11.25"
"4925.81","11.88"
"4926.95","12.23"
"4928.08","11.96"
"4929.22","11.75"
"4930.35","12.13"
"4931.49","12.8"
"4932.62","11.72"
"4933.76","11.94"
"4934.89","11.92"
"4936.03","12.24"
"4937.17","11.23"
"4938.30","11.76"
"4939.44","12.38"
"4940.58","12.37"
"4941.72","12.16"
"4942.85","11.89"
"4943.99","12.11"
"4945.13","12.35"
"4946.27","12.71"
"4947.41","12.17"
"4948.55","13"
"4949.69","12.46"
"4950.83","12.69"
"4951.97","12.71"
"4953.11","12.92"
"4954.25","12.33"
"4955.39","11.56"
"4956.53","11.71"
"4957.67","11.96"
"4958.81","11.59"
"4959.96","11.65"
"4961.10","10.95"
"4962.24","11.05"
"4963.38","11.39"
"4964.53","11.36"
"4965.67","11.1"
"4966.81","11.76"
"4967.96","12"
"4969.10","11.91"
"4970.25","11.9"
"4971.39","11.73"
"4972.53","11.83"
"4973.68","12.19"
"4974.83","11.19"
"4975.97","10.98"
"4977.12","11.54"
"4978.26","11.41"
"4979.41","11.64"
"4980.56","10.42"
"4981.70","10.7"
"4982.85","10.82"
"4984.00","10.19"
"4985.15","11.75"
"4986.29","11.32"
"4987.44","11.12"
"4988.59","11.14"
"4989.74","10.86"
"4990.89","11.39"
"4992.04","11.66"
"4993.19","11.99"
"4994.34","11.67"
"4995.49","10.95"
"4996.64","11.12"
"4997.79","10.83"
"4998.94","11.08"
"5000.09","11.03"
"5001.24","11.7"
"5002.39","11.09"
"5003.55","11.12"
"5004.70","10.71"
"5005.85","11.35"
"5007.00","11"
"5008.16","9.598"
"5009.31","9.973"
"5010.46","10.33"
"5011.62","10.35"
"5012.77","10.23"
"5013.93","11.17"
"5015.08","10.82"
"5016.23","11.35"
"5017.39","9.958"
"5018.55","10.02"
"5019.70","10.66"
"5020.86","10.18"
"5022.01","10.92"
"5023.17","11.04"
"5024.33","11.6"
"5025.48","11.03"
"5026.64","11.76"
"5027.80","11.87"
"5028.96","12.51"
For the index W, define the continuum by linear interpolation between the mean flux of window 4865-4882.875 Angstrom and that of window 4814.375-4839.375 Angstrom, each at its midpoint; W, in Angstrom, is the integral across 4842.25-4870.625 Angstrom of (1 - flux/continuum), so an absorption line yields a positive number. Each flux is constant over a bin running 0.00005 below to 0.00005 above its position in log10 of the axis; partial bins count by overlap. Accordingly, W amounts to 1.0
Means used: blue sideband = 12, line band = 10.9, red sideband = 10.9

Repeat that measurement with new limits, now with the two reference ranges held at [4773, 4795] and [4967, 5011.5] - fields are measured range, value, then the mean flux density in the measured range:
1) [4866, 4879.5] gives 0.7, 10.9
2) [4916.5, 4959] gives -2.6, 12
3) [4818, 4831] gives -0.4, 12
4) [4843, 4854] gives 0.2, 11.4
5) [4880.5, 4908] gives -0.1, 11.5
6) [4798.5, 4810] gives -0.4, 12.1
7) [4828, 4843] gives -0.2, 11.8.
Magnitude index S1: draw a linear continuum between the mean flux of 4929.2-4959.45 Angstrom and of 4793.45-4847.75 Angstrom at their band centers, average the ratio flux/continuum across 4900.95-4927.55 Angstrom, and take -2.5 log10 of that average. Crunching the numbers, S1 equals 0.03 mag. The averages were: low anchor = 11.9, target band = 11.8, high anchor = 12.2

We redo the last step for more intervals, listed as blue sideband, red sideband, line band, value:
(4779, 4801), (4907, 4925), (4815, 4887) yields 0.05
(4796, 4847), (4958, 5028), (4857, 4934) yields 0.02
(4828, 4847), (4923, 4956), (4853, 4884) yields 0.11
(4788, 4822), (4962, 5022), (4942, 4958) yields -0.10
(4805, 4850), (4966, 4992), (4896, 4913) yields -0.03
